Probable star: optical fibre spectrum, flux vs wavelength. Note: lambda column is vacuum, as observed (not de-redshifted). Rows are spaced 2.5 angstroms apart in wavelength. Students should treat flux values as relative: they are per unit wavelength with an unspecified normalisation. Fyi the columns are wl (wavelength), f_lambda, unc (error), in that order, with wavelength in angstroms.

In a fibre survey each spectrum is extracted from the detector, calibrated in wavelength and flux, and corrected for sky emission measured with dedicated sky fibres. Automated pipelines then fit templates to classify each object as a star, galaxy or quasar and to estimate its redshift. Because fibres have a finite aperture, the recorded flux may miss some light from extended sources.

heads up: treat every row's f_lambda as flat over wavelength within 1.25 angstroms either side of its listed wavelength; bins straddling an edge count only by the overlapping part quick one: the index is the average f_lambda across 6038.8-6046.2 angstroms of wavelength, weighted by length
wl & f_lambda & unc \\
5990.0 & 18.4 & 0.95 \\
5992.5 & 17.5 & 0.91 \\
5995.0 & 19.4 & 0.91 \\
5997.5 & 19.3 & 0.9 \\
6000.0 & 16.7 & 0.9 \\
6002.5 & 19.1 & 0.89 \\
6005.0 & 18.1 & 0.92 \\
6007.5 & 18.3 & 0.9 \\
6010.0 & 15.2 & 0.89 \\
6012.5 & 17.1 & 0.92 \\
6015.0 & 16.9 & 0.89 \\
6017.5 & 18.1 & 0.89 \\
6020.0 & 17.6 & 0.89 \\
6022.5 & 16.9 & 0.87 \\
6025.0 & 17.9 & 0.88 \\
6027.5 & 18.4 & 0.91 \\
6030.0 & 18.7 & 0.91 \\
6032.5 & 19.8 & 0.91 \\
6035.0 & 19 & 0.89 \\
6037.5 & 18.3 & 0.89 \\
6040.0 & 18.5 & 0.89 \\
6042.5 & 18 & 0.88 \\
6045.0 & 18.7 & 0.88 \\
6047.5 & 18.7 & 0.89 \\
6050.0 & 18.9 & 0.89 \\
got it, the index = 18.4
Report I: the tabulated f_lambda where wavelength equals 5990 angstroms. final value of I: 18.4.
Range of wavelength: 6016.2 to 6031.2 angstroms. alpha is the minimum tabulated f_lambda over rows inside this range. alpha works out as 16.9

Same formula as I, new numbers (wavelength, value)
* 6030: 18.7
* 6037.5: 18.3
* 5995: 19.4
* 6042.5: 18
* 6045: 18.7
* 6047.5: 18.7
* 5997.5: 19.3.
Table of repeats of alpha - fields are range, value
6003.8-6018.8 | 15.2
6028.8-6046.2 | 18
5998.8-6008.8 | 16.7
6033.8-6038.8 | 18.3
